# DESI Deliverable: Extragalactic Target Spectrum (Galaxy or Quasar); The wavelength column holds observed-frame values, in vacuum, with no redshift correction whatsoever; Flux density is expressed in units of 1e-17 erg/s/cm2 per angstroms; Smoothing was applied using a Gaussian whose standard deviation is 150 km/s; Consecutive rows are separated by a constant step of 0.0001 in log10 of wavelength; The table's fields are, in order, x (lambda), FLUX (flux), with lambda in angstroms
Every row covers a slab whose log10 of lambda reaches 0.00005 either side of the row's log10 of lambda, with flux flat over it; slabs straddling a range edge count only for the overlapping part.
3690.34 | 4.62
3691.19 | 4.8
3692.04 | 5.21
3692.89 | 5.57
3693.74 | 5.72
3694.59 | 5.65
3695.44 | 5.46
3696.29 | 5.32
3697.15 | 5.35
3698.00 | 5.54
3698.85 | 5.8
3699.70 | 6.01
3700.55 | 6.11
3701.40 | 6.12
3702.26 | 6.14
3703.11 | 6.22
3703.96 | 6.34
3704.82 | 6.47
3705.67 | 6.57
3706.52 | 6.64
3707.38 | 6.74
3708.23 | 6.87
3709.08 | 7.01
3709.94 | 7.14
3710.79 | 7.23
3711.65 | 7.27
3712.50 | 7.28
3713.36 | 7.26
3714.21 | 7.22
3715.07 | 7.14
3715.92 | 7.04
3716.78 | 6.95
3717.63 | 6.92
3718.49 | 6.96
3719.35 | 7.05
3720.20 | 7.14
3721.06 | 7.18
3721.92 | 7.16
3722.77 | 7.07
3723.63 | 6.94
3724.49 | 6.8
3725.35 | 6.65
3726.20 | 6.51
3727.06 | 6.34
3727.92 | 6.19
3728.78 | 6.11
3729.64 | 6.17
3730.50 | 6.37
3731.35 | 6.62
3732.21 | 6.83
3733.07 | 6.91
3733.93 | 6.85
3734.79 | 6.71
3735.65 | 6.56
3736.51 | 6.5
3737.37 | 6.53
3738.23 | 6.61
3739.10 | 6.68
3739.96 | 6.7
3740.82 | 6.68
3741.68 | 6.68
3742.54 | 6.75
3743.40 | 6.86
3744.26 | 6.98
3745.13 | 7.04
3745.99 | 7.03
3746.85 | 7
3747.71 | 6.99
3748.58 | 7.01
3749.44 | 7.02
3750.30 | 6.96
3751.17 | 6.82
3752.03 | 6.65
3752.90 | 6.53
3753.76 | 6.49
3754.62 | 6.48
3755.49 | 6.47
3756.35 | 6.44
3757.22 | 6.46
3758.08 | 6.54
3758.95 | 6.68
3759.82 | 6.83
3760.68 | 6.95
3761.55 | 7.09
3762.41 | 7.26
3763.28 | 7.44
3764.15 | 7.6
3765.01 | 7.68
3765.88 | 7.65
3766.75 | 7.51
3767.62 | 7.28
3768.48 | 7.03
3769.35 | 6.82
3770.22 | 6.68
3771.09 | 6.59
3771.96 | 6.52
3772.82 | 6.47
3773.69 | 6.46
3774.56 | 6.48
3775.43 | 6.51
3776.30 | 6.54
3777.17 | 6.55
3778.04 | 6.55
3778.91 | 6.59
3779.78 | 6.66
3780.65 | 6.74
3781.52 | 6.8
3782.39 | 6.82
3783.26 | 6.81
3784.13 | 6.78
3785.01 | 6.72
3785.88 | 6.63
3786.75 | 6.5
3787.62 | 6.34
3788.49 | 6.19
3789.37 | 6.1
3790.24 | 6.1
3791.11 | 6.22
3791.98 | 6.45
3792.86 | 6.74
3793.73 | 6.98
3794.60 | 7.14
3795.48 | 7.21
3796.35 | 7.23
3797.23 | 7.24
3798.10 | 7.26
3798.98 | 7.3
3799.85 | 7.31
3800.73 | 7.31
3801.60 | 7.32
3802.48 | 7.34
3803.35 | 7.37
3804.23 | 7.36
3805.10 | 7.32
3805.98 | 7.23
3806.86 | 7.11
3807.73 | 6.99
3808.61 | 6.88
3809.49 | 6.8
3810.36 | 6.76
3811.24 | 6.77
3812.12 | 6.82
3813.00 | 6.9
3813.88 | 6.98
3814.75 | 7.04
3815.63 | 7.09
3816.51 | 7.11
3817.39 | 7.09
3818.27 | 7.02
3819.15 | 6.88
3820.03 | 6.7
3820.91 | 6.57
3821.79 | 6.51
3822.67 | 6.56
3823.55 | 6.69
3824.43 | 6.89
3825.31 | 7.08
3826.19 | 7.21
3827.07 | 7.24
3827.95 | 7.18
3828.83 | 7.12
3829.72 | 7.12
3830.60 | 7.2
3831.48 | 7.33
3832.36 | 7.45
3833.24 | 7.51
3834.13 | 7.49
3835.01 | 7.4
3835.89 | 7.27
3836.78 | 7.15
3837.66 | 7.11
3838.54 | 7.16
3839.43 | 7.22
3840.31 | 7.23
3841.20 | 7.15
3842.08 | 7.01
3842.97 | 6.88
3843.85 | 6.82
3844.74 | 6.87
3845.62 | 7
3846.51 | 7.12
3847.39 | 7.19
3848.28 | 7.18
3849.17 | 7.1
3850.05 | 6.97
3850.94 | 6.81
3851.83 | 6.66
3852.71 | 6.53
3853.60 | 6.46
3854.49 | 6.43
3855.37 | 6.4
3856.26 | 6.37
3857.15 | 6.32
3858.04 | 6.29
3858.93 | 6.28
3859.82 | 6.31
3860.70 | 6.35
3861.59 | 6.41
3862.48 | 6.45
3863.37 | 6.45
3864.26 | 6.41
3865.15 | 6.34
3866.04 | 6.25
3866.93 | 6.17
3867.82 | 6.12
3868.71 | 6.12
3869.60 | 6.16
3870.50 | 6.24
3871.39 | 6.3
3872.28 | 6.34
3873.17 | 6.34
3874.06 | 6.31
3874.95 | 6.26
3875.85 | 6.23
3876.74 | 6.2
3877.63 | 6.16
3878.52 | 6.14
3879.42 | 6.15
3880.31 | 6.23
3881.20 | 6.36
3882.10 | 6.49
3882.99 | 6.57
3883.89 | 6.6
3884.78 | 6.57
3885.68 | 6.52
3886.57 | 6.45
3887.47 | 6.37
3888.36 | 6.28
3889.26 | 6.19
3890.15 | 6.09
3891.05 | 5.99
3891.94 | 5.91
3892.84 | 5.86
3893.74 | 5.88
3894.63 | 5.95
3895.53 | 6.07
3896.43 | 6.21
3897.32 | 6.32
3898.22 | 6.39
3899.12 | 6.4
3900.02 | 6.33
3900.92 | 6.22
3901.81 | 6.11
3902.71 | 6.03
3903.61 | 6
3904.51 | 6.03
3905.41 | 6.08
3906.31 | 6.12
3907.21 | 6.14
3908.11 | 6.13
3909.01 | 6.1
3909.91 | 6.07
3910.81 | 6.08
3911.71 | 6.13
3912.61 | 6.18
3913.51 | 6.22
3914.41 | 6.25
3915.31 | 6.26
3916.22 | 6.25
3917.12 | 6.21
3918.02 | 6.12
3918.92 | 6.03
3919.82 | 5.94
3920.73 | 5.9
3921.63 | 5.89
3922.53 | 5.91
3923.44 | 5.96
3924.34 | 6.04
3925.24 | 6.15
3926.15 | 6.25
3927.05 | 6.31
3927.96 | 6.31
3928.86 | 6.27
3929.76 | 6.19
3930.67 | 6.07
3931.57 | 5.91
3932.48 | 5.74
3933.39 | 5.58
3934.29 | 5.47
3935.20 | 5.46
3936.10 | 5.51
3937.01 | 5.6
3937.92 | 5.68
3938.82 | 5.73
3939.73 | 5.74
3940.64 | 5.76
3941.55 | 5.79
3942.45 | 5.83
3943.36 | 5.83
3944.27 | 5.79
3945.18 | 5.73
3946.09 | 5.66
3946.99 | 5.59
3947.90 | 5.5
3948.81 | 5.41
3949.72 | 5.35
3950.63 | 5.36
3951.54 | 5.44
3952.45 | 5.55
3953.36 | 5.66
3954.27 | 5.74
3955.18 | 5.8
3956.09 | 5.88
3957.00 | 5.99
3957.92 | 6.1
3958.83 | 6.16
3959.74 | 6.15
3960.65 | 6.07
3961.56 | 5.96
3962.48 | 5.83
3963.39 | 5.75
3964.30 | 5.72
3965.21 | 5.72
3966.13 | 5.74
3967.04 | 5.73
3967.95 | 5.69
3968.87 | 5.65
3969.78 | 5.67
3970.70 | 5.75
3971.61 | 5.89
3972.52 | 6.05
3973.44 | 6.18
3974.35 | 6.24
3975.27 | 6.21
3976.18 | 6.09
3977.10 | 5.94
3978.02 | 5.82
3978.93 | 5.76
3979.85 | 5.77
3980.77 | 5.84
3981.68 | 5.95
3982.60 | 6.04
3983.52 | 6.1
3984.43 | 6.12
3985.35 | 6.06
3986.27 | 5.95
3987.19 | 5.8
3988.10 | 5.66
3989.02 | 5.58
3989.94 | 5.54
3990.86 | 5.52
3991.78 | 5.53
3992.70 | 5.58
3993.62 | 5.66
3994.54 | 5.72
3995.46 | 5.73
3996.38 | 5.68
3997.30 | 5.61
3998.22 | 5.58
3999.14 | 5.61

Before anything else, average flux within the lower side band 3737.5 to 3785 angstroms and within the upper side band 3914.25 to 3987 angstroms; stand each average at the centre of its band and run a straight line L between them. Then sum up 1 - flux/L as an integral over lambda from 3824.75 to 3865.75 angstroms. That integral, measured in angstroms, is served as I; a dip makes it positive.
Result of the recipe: -3.1 angstroms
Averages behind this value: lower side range 6.82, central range 6.89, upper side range 5.87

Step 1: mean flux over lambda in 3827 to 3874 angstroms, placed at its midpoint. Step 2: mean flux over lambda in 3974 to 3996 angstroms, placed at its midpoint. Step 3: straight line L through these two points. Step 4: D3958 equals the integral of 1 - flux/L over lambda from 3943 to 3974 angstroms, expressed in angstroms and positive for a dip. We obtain 1.3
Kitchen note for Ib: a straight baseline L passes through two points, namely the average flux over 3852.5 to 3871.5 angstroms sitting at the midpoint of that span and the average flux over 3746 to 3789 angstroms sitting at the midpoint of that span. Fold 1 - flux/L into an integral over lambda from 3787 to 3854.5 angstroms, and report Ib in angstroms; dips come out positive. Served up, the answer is -4.81 angstroms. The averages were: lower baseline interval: 6.79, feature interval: 6.99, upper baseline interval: 6.32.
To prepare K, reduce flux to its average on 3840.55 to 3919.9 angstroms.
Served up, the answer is 6.35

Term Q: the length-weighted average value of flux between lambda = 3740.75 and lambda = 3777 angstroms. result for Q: 6.86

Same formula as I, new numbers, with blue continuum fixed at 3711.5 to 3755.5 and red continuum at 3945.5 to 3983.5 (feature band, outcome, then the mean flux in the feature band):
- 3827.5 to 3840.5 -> -1.8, 7.26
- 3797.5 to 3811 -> -1.4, 7.17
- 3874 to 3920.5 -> -0.7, 6.19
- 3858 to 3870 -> -0.1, 6.3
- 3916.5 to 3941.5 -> 0.2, 5.92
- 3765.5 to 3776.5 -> -0.3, 6.81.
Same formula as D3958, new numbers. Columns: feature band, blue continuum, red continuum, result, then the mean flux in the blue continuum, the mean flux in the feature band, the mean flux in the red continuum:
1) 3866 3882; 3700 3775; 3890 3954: -0.17 angstroms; 6.8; 6.23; 5.94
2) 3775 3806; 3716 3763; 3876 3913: -1.24 angstroms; 6.76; 6.84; 6.2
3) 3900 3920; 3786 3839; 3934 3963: -0.16 angstroms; 6.99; 6.13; 5.72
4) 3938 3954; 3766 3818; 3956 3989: 1.11 angstroms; 6.86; 5.63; 5.91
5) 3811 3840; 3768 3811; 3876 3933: -1.97 angstroms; 6.82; 7.06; 6.16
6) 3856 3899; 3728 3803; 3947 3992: -0.08 angstroms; 6.79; 6.27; 5.82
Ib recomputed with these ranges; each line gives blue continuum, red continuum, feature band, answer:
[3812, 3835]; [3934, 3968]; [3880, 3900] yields 0.3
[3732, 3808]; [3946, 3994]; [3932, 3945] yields 0.6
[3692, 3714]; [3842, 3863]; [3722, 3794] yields -3.2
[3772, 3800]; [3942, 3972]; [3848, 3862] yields -0.5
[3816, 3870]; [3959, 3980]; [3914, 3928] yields 0.3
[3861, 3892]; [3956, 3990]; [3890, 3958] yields 1.8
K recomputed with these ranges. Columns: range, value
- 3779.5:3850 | 6.98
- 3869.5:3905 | 6.23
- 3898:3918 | 6.17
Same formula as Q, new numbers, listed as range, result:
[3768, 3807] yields 6.81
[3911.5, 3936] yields 6.03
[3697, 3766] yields 6.75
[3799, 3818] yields 7.1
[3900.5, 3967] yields 5.91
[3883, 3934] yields 6.14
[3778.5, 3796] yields 6.63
